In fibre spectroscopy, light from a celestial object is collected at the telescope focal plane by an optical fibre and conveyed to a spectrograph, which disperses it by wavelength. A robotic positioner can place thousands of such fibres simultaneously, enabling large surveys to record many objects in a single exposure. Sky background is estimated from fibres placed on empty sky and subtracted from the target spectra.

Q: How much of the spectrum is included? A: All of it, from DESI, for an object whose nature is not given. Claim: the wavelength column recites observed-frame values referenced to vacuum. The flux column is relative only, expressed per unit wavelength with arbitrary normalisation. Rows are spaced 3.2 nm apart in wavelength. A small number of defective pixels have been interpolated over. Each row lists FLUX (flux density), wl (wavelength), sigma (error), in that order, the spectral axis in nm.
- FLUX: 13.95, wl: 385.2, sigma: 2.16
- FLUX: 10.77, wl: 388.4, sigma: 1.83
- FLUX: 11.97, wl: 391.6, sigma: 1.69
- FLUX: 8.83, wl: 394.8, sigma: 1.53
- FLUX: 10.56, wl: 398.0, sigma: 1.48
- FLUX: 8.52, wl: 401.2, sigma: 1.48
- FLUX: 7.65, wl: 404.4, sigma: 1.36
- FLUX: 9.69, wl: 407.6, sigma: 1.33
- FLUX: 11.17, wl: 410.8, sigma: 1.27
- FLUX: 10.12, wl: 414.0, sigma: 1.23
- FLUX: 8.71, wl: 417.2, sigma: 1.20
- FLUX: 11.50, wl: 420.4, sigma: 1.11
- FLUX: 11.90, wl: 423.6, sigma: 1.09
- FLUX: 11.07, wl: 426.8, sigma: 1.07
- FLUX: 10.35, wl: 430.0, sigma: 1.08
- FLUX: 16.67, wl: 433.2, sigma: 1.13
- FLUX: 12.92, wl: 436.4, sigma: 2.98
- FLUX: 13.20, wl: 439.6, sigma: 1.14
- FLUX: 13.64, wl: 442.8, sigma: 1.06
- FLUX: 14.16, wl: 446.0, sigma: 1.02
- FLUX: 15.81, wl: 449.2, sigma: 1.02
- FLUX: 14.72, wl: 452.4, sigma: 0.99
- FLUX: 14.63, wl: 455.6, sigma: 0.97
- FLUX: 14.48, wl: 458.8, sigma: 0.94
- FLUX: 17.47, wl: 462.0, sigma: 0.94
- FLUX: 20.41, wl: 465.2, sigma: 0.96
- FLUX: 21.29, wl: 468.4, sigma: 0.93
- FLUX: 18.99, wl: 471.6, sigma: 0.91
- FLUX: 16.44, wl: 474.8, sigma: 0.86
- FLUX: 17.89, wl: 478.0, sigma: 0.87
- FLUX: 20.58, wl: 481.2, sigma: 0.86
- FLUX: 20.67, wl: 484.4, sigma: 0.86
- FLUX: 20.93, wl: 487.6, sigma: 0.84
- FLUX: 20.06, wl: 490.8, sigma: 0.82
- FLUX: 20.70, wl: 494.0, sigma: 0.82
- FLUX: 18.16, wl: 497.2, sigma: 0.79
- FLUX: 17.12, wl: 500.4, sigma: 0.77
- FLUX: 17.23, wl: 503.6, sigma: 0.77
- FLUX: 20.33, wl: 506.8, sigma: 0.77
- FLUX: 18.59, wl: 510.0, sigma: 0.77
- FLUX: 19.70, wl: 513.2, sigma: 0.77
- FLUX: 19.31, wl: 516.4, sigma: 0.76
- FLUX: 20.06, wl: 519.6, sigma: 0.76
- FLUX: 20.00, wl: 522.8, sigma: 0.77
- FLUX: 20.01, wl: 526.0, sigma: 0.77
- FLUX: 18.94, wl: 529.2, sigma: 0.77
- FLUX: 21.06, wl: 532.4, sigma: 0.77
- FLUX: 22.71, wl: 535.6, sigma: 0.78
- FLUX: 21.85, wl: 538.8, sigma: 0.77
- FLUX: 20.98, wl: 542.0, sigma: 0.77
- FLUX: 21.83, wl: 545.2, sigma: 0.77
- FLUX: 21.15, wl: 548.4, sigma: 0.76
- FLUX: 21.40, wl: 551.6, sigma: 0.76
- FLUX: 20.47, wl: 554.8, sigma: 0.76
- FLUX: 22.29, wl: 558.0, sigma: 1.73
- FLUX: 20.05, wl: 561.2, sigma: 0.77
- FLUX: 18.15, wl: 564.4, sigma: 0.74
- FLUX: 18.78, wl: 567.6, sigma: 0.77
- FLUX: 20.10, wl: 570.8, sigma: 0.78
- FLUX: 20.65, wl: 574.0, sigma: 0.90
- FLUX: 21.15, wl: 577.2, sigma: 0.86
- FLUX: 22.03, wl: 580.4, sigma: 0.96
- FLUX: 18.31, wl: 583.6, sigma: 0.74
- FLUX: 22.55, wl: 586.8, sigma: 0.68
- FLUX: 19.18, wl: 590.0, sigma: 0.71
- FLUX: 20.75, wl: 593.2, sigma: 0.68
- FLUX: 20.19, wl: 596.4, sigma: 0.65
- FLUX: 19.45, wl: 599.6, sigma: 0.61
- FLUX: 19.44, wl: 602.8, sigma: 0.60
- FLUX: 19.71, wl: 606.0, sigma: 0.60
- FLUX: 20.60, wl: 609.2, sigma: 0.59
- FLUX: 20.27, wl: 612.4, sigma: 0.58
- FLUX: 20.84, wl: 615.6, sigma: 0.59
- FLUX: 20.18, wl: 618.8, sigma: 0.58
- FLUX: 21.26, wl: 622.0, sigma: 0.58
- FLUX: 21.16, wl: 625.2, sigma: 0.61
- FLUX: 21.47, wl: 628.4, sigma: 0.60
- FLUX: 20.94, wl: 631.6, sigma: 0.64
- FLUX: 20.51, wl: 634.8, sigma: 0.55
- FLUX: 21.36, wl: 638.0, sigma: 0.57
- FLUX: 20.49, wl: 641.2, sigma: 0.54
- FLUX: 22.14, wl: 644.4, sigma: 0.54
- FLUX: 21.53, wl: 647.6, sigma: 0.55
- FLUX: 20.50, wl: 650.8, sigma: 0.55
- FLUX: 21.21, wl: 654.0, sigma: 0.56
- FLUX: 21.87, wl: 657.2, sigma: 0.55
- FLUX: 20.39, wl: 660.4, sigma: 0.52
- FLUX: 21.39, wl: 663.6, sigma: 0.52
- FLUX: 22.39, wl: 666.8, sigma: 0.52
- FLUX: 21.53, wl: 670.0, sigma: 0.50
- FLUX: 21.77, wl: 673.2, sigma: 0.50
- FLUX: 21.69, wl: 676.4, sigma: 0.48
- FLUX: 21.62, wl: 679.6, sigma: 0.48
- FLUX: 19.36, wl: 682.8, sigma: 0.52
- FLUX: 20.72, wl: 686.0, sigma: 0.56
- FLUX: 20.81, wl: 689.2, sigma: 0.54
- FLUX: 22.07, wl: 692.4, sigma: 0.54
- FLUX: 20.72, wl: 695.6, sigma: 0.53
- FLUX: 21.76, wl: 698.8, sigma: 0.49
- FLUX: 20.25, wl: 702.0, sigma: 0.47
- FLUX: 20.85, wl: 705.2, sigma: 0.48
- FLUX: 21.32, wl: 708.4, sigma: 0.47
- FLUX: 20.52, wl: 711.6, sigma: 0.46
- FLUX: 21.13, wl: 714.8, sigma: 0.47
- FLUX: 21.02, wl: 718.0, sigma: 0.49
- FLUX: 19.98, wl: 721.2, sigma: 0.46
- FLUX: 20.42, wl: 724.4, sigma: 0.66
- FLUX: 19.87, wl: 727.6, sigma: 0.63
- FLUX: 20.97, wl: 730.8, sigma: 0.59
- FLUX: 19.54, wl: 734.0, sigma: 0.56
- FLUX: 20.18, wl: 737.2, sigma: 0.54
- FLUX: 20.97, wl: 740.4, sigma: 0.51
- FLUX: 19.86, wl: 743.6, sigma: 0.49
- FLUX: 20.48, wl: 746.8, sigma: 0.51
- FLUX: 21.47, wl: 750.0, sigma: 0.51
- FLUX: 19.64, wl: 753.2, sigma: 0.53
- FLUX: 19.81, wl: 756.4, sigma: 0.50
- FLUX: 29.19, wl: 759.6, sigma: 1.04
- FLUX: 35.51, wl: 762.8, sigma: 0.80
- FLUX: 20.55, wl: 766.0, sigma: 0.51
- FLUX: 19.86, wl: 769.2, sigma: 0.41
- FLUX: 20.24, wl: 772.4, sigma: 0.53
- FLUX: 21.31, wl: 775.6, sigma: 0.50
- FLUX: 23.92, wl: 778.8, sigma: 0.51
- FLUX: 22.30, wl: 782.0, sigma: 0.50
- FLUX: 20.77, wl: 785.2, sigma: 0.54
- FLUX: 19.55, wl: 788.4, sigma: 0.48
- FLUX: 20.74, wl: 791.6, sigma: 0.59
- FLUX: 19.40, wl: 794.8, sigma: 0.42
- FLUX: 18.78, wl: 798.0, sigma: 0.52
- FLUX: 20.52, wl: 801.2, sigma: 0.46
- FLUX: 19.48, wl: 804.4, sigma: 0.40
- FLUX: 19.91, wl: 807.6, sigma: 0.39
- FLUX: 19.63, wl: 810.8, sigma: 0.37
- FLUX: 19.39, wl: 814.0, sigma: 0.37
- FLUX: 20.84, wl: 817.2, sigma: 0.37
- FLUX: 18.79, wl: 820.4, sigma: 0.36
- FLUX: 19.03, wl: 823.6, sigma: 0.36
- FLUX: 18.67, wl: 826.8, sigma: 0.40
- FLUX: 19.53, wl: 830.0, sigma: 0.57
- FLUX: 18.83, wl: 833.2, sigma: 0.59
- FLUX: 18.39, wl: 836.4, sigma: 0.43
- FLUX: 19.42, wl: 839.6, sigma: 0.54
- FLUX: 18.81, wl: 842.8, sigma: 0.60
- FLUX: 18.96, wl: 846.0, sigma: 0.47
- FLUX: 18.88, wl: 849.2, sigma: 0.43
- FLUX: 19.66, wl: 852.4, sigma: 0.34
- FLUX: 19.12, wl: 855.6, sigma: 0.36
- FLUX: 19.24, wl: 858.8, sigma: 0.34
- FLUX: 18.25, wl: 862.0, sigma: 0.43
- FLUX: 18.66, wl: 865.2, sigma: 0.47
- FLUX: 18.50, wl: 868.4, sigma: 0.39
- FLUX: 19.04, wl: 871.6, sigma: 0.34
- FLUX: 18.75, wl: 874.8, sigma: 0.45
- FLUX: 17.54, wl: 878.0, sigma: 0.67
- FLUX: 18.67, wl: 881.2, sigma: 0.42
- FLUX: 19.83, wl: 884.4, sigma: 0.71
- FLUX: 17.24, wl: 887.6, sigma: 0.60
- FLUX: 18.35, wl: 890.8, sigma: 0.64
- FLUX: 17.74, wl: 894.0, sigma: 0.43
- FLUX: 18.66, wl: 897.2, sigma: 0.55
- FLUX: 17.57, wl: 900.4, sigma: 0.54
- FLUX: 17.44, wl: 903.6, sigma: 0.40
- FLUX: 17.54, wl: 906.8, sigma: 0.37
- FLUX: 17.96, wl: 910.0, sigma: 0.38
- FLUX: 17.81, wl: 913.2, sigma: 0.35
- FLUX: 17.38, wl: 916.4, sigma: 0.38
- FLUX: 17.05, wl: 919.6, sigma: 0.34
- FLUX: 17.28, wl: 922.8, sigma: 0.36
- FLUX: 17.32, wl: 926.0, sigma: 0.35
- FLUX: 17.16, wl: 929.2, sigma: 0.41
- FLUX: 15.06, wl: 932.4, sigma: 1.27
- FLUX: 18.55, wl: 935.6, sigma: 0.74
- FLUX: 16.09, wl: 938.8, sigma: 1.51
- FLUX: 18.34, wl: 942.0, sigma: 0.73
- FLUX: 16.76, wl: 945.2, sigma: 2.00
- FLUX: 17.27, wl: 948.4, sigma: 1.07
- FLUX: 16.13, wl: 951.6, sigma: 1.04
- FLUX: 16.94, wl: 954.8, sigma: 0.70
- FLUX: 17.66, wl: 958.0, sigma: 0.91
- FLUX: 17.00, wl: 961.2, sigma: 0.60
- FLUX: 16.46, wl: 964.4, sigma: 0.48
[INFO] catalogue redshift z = 0.16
